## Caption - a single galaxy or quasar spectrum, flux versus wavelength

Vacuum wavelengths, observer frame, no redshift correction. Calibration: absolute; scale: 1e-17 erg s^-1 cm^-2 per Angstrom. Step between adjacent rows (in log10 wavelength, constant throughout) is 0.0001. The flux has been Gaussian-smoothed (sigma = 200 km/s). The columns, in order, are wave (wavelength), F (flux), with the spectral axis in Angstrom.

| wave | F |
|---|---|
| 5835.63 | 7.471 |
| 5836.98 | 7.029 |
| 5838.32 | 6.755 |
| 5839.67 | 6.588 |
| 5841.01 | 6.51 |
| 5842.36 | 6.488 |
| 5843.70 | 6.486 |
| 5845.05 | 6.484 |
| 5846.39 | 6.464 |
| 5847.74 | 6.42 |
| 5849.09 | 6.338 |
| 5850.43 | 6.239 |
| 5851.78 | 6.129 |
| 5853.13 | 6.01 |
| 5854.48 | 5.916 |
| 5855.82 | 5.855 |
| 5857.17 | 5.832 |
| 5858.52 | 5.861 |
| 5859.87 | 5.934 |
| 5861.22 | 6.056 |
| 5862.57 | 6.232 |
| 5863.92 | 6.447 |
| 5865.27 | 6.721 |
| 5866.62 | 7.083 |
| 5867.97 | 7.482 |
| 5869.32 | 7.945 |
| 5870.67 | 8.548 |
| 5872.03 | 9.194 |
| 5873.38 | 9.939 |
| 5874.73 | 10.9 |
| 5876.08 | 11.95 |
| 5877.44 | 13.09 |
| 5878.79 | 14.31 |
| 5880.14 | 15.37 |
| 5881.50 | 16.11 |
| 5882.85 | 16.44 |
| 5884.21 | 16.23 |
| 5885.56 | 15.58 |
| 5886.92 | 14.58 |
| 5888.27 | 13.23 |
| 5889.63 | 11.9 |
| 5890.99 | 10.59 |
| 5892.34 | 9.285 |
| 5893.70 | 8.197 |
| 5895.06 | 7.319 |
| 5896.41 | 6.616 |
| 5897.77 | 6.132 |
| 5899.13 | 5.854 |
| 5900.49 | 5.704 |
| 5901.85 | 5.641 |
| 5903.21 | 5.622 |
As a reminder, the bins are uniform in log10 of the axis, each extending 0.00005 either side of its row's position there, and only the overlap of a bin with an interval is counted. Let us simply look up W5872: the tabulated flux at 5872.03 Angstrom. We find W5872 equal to 9.194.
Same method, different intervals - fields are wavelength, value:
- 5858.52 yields 5.861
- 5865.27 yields 6.721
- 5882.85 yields 16.44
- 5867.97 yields 7.482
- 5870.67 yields 8.548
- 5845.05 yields 6.484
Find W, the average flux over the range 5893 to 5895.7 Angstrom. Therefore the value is 7.76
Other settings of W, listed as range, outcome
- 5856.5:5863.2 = 5.98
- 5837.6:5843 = 6.59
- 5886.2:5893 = 11.9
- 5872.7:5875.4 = 10.4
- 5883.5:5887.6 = 15.5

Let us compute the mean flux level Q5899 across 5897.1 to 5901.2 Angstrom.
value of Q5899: 5.89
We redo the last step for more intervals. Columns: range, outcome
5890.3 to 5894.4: 9.35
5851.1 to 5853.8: 6.06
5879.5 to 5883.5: 16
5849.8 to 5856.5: 6.03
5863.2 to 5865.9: 6.58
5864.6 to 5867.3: 6.91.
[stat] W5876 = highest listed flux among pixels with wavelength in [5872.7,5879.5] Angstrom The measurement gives 14.31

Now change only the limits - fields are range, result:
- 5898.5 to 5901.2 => 5.854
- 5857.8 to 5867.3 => 7.083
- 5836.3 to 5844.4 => 7.029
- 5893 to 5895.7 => 8.197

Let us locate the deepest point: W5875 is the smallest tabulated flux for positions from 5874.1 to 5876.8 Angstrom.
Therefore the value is 10.9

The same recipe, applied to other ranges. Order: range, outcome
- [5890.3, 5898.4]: 6.132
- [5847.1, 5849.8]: 6.338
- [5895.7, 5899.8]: 5.854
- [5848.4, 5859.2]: 5.832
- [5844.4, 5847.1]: 6.464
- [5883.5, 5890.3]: 11.9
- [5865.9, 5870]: 7.083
